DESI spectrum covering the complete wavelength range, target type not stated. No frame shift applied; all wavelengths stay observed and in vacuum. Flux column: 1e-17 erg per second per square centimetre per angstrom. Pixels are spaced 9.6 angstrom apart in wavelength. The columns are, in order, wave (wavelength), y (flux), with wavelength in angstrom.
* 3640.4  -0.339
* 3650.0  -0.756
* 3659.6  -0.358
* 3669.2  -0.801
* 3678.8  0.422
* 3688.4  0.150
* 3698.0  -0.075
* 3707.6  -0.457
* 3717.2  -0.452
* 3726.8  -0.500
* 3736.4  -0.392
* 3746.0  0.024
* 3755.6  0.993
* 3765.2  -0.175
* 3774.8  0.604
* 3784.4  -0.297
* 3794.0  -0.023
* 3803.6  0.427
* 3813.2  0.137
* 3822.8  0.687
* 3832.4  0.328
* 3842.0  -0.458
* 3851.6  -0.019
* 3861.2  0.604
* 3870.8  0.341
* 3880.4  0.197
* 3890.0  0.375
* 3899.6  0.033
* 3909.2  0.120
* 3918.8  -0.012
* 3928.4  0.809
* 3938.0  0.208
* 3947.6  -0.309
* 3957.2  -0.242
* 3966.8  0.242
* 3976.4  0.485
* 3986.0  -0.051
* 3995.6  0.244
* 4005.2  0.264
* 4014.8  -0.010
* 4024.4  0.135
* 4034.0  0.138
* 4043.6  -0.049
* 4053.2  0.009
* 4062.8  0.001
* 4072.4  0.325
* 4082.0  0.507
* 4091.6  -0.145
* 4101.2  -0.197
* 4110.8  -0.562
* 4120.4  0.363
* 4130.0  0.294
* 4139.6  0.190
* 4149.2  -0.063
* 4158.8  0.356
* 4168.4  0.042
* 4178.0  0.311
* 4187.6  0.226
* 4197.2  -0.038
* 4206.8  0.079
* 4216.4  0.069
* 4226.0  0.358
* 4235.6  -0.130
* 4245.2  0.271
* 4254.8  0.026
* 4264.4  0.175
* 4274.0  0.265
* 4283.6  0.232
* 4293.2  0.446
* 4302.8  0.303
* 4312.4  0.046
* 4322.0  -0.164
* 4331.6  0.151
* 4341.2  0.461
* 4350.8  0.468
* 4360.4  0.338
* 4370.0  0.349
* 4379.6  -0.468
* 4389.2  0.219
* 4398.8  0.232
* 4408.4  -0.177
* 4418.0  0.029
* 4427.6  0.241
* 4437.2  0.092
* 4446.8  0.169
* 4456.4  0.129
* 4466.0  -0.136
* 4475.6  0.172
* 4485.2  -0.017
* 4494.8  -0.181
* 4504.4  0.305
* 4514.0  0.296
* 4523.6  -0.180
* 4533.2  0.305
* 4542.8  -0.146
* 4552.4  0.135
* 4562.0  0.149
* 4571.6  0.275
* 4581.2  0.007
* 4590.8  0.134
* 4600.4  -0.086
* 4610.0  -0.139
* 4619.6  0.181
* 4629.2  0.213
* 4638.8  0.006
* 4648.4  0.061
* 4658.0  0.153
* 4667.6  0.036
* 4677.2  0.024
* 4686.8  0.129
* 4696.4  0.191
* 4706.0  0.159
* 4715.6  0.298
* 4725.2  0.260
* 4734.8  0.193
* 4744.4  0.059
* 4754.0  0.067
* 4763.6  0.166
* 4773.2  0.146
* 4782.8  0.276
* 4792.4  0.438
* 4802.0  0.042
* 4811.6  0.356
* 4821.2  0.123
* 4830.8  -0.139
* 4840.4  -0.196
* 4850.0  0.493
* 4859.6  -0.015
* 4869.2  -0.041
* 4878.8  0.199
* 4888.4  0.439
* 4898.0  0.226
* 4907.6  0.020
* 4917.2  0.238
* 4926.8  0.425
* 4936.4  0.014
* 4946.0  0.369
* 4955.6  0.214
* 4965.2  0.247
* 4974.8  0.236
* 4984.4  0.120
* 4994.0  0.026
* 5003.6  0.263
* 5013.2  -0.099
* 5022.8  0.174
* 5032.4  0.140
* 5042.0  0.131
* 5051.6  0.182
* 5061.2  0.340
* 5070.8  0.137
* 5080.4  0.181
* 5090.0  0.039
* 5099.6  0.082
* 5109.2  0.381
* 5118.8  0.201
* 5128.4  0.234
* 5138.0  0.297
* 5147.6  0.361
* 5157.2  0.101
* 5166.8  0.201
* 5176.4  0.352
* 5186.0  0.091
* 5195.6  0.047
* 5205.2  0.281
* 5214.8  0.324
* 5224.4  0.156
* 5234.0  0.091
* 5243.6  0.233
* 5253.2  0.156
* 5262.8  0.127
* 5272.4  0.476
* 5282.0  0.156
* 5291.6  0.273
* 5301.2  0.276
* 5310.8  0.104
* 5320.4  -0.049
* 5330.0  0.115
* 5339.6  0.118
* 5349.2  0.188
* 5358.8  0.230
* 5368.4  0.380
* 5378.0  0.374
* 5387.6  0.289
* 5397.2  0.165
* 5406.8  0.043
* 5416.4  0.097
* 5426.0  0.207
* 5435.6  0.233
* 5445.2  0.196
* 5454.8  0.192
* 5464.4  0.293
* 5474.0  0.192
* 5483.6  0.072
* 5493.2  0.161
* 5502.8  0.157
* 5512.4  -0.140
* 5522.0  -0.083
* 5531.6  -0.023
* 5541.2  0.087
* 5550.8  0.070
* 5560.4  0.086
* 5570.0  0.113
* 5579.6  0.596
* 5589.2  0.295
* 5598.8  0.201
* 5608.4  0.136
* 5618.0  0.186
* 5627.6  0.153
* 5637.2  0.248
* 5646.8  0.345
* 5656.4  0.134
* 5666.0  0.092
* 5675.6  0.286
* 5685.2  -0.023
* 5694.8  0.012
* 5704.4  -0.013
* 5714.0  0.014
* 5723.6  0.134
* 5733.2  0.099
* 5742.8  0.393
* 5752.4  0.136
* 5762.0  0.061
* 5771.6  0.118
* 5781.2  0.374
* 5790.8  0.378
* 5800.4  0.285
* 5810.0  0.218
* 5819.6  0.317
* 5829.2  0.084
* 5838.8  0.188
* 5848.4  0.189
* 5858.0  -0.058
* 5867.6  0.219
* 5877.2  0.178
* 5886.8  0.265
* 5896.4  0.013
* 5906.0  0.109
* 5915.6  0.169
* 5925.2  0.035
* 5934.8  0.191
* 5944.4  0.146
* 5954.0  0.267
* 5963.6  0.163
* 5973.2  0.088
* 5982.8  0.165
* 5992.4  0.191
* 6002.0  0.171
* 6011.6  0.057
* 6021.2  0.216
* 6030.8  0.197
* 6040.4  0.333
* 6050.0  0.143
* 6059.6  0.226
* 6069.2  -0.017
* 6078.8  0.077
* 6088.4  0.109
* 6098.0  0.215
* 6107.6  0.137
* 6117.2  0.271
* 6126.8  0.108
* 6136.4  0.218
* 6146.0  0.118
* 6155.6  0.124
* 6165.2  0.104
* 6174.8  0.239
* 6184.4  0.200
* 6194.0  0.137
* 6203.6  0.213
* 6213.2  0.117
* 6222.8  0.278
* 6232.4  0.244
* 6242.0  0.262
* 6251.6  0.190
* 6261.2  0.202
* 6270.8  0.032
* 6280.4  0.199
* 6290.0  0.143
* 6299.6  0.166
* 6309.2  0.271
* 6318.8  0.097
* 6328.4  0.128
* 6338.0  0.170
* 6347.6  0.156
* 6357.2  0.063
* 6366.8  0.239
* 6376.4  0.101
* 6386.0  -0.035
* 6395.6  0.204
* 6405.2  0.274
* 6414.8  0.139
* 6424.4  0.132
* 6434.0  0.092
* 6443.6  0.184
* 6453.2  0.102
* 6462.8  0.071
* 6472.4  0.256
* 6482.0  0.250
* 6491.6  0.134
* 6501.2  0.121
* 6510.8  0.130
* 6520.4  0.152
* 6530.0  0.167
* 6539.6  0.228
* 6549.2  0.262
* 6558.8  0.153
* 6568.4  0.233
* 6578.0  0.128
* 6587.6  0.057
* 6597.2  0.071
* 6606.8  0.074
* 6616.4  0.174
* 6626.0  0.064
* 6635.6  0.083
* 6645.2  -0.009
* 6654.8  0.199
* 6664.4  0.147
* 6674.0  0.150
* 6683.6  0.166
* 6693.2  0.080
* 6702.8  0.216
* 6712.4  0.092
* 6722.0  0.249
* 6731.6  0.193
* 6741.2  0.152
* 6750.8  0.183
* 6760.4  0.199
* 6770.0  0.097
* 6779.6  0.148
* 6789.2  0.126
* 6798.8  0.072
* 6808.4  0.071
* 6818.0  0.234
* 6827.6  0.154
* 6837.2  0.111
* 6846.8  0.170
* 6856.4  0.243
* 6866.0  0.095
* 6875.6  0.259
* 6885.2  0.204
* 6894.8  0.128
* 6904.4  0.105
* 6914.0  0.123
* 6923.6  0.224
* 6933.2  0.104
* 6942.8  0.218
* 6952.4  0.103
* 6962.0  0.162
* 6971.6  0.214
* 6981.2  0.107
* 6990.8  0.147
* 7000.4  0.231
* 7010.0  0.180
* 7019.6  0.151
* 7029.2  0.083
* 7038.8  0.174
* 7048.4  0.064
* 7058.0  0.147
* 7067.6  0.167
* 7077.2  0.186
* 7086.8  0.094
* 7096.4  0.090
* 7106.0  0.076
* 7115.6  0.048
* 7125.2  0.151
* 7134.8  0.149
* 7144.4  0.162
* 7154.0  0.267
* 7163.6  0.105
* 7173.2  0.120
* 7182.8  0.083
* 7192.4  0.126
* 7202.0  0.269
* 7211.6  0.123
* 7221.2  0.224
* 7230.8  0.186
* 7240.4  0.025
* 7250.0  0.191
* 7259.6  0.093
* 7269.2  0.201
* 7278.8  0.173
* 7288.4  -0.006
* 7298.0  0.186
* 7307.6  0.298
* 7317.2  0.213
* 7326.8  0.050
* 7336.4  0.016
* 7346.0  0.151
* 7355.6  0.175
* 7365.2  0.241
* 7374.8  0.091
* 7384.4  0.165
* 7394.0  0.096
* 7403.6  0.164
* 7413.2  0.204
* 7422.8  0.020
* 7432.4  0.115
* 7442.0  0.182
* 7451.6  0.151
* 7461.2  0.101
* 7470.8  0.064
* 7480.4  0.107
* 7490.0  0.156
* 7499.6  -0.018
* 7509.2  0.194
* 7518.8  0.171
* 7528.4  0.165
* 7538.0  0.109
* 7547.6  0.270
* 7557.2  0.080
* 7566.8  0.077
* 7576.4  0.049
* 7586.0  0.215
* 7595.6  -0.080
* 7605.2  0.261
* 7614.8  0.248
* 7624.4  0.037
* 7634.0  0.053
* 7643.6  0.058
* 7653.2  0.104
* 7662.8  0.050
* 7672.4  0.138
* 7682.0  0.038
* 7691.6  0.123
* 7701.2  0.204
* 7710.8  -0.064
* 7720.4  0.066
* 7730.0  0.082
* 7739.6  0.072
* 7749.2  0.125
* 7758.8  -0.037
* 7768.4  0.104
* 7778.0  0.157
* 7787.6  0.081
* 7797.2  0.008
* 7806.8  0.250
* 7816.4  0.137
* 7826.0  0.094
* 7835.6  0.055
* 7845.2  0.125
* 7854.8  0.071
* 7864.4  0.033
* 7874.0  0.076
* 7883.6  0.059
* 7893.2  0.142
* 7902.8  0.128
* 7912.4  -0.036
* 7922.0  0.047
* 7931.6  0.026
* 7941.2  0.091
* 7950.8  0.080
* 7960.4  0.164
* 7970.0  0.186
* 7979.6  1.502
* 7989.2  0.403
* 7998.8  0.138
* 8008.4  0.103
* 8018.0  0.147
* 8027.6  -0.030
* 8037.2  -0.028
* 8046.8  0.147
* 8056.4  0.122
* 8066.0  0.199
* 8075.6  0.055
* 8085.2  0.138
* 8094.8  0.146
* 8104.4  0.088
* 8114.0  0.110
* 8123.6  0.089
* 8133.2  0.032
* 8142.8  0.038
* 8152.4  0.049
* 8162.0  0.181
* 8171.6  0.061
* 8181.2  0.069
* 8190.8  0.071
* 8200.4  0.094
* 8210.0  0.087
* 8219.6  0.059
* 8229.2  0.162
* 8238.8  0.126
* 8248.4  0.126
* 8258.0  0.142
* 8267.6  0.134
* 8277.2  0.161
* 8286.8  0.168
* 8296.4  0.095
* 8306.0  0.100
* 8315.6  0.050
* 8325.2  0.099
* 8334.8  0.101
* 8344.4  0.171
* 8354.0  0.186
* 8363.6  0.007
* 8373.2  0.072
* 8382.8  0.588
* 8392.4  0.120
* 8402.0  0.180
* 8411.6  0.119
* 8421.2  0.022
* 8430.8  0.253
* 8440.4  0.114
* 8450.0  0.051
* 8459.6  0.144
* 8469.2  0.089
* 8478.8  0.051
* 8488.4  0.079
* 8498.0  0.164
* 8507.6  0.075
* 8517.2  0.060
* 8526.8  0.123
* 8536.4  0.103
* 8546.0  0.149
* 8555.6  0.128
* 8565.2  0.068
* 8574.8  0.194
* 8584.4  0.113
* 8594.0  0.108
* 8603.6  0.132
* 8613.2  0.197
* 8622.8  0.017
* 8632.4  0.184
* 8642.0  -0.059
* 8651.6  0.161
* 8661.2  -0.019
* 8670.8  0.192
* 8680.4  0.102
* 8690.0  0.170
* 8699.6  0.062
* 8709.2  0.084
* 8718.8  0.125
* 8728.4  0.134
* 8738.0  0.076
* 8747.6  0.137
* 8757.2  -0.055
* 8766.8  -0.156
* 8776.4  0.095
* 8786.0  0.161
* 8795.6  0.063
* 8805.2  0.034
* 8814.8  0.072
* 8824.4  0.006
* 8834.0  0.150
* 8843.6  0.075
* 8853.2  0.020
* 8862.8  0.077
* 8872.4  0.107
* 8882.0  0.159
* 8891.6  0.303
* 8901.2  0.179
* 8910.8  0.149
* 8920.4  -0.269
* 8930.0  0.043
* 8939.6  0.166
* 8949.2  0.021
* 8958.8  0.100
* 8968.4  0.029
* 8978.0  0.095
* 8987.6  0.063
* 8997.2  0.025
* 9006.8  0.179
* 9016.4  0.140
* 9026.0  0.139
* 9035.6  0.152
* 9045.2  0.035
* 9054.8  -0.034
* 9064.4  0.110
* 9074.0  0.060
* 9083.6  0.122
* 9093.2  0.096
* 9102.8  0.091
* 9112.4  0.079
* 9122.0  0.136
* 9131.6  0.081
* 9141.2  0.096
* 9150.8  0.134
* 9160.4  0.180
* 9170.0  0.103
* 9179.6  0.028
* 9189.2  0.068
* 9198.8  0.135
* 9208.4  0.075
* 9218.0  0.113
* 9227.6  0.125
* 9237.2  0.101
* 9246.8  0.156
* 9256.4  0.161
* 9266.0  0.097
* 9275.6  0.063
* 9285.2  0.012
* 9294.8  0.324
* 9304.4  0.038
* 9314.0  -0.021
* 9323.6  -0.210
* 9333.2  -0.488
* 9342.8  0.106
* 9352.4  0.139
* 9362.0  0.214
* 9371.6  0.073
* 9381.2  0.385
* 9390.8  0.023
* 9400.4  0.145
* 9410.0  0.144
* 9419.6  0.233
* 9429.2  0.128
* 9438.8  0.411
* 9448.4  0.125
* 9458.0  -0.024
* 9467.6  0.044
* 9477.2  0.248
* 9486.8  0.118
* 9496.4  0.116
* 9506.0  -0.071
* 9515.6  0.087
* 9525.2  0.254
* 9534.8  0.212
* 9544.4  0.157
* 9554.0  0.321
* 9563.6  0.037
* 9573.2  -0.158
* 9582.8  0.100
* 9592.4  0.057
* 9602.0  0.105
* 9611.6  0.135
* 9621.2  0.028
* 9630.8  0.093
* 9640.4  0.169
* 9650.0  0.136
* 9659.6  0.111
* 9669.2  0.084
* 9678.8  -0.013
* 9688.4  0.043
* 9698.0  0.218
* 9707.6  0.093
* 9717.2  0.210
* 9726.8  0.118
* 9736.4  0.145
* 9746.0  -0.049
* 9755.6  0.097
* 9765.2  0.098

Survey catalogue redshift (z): 1.141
